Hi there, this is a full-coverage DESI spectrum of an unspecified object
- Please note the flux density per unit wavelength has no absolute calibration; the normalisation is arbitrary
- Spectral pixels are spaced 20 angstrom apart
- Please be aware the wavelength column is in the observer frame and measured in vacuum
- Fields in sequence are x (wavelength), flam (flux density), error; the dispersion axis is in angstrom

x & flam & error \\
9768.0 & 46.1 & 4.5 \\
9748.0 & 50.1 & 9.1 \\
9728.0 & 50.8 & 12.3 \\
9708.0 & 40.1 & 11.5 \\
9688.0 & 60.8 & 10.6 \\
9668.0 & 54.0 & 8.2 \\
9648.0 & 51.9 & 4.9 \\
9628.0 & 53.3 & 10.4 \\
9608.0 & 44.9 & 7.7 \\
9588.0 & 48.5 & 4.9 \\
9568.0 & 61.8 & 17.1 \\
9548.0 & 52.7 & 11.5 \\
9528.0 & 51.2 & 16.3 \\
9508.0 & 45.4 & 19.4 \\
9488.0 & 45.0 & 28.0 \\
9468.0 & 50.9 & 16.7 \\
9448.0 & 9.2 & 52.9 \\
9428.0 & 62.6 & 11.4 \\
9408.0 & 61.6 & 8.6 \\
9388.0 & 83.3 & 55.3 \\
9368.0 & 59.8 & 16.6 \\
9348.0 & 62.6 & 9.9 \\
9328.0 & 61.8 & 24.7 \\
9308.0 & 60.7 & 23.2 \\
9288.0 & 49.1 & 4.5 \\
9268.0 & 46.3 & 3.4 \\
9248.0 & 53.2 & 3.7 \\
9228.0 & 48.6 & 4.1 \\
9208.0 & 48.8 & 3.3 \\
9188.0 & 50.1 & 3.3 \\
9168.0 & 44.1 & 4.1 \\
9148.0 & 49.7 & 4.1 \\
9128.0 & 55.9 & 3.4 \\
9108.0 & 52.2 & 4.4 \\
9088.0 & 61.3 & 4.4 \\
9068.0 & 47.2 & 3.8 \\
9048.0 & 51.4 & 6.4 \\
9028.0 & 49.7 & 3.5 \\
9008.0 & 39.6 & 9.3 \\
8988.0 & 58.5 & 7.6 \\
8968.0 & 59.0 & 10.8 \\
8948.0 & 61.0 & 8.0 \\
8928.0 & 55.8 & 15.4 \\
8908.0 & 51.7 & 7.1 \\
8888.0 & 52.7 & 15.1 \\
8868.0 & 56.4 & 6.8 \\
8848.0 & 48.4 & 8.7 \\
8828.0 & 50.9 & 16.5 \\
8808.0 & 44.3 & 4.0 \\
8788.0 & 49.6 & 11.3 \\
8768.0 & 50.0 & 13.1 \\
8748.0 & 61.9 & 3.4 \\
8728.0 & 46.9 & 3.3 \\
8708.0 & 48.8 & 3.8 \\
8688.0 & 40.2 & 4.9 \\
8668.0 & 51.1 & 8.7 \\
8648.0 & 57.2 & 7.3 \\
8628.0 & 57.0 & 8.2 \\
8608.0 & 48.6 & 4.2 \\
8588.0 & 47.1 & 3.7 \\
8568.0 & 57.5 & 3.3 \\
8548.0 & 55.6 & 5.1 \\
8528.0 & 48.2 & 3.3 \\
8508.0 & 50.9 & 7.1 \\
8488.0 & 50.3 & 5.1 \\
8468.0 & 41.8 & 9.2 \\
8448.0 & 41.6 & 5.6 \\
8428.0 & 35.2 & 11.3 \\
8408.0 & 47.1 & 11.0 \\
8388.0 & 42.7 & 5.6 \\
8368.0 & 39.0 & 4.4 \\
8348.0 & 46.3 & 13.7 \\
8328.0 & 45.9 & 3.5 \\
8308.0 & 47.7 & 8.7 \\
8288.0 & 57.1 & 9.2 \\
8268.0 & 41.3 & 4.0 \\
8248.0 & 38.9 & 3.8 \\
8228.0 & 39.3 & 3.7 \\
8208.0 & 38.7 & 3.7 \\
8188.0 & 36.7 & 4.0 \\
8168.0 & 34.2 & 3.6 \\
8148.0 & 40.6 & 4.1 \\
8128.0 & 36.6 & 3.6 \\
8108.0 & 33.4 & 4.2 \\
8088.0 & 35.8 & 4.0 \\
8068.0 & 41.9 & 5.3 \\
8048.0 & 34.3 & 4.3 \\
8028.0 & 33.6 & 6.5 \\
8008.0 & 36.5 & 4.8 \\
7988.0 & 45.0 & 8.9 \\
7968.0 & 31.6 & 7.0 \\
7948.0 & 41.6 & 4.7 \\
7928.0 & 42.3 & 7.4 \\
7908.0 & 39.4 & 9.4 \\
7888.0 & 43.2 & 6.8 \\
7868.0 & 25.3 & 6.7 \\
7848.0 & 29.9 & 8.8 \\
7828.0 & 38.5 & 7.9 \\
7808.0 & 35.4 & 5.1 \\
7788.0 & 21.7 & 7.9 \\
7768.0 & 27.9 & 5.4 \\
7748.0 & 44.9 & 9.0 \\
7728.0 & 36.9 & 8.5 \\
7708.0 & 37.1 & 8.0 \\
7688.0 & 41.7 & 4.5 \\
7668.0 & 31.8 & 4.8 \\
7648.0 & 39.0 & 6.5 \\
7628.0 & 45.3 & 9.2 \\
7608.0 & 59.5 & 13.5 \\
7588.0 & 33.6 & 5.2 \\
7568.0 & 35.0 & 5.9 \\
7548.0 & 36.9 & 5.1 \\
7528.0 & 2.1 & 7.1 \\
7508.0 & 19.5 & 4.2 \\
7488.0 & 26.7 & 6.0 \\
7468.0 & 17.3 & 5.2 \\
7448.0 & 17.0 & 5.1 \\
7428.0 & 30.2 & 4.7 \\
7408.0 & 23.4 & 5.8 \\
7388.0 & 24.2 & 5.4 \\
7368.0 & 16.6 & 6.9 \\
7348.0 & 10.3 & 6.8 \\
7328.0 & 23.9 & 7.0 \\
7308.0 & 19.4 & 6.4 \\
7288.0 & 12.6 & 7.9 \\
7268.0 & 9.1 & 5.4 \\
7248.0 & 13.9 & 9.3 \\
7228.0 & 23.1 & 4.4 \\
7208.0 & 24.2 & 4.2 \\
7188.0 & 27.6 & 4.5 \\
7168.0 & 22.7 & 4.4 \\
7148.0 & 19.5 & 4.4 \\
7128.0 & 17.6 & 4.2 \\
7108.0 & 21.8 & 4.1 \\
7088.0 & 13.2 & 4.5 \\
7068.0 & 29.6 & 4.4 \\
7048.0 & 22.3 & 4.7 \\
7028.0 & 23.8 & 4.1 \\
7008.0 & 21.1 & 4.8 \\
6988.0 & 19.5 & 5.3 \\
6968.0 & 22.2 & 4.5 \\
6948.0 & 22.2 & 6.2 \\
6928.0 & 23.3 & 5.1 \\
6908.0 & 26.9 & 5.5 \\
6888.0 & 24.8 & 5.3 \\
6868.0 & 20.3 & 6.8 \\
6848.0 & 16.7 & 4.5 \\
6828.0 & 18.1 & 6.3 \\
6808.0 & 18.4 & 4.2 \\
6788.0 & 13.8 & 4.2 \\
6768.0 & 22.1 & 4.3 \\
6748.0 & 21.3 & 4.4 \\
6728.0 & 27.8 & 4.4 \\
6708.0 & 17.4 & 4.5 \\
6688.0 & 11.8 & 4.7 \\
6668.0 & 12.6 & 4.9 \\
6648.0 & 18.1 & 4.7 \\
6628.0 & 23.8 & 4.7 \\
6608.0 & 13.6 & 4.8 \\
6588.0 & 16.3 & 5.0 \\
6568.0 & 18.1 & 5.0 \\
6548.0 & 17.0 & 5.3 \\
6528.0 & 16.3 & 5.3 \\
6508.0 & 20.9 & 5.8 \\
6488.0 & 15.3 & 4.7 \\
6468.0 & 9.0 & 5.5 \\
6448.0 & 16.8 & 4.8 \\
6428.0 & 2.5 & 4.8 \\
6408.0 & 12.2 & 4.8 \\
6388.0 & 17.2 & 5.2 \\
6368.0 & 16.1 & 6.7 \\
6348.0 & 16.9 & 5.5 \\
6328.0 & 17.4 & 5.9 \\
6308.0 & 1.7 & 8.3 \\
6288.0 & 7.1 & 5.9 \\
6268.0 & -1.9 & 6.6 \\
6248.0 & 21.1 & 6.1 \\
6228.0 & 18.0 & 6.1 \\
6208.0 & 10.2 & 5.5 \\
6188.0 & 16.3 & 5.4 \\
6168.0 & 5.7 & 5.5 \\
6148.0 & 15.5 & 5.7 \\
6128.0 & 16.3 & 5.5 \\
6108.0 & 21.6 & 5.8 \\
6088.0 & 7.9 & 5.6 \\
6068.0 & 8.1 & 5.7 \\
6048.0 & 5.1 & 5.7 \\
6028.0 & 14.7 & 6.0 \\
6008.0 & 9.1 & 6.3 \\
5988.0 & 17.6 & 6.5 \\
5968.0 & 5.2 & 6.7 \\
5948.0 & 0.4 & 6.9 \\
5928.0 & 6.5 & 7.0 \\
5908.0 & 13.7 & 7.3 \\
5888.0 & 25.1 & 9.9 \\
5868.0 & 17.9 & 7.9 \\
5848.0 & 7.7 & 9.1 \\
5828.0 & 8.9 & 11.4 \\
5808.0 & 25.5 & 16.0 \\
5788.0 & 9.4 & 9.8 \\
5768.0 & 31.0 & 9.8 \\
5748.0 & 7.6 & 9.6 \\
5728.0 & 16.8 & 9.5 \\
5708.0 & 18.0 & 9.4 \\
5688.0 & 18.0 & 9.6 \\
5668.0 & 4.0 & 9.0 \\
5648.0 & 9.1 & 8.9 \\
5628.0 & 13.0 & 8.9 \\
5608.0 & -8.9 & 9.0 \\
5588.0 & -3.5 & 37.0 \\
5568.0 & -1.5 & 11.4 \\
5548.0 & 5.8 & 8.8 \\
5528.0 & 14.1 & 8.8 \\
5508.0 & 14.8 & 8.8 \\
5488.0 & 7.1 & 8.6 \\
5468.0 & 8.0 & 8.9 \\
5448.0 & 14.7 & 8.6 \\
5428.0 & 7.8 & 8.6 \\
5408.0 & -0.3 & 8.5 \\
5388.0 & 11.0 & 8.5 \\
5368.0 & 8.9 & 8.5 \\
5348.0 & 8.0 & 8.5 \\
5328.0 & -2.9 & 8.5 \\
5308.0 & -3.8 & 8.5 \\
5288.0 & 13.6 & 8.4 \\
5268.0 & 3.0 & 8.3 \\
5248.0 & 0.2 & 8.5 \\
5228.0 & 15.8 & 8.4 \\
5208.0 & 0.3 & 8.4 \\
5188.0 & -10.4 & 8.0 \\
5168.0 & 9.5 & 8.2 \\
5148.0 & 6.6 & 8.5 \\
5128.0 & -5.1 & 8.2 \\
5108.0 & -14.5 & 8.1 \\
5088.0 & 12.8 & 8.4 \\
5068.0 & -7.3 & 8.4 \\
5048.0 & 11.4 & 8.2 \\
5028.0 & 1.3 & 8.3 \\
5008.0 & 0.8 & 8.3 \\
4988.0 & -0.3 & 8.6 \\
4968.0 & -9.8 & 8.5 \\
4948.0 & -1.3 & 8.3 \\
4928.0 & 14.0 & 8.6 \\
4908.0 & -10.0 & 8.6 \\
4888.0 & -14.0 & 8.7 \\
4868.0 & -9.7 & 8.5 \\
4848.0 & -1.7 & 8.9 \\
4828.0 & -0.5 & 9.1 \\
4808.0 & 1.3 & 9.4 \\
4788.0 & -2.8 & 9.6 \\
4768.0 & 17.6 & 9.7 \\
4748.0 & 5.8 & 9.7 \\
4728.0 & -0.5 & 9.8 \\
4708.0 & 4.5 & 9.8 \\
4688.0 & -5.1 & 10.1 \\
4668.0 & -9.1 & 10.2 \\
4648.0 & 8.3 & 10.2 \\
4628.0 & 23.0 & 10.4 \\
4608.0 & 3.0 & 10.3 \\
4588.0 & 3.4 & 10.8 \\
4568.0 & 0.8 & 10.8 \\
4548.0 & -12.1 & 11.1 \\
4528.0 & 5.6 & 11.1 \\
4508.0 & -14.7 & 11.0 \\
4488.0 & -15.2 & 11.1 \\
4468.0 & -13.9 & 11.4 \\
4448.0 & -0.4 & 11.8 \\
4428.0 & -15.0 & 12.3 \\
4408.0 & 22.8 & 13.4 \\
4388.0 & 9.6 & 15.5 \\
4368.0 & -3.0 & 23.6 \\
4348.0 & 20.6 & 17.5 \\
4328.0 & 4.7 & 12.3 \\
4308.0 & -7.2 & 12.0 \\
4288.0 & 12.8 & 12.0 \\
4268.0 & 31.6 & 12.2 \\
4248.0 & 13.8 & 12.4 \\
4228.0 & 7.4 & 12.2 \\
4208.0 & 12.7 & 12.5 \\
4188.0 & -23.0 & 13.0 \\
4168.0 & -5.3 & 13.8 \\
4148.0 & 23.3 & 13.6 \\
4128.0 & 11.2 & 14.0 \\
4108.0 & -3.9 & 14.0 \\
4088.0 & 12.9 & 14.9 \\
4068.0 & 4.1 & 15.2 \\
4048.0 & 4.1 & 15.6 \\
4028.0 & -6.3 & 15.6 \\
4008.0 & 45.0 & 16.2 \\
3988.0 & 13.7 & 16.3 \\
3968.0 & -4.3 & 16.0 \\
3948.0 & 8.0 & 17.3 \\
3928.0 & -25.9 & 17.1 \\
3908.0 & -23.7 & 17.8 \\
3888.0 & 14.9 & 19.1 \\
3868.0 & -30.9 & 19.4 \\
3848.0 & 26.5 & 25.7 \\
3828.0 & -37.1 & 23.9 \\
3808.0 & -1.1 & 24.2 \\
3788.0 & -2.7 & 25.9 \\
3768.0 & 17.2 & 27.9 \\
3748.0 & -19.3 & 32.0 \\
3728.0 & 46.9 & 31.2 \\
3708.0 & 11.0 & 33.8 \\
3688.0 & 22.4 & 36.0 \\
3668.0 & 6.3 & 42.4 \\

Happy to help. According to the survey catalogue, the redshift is 0.896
